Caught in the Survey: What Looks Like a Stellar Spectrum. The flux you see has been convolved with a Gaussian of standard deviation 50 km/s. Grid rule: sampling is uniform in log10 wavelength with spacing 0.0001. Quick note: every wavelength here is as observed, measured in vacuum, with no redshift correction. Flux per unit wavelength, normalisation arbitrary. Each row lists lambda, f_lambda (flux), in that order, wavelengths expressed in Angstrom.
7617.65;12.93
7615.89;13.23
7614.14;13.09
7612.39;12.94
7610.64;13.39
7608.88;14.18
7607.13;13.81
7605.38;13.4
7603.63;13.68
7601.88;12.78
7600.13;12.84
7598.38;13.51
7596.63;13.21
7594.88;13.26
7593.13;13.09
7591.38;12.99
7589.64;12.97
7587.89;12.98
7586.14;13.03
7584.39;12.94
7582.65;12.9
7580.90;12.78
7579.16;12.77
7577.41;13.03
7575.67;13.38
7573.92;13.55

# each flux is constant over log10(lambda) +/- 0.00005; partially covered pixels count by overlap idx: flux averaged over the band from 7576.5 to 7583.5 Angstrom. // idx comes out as 12.9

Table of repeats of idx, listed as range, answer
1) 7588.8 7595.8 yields 13.1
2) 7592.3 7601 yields 13.2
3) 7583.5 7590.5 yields 13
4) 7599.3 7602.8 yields 12.8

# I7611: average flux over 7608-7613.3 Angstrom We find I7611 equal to 13.5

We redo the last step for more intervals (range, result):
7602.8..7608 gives 13.6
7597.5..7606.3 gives 13.2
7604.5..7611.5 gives 13.7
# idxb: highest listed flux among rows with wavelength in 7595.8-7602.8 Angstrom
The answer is 13.51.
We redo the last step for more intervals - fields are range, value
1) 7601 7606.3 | 13.68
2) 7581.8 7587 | 13.03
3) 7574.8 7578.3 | 13.38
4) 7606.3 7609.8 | 14.18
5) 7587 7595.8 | 13.26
